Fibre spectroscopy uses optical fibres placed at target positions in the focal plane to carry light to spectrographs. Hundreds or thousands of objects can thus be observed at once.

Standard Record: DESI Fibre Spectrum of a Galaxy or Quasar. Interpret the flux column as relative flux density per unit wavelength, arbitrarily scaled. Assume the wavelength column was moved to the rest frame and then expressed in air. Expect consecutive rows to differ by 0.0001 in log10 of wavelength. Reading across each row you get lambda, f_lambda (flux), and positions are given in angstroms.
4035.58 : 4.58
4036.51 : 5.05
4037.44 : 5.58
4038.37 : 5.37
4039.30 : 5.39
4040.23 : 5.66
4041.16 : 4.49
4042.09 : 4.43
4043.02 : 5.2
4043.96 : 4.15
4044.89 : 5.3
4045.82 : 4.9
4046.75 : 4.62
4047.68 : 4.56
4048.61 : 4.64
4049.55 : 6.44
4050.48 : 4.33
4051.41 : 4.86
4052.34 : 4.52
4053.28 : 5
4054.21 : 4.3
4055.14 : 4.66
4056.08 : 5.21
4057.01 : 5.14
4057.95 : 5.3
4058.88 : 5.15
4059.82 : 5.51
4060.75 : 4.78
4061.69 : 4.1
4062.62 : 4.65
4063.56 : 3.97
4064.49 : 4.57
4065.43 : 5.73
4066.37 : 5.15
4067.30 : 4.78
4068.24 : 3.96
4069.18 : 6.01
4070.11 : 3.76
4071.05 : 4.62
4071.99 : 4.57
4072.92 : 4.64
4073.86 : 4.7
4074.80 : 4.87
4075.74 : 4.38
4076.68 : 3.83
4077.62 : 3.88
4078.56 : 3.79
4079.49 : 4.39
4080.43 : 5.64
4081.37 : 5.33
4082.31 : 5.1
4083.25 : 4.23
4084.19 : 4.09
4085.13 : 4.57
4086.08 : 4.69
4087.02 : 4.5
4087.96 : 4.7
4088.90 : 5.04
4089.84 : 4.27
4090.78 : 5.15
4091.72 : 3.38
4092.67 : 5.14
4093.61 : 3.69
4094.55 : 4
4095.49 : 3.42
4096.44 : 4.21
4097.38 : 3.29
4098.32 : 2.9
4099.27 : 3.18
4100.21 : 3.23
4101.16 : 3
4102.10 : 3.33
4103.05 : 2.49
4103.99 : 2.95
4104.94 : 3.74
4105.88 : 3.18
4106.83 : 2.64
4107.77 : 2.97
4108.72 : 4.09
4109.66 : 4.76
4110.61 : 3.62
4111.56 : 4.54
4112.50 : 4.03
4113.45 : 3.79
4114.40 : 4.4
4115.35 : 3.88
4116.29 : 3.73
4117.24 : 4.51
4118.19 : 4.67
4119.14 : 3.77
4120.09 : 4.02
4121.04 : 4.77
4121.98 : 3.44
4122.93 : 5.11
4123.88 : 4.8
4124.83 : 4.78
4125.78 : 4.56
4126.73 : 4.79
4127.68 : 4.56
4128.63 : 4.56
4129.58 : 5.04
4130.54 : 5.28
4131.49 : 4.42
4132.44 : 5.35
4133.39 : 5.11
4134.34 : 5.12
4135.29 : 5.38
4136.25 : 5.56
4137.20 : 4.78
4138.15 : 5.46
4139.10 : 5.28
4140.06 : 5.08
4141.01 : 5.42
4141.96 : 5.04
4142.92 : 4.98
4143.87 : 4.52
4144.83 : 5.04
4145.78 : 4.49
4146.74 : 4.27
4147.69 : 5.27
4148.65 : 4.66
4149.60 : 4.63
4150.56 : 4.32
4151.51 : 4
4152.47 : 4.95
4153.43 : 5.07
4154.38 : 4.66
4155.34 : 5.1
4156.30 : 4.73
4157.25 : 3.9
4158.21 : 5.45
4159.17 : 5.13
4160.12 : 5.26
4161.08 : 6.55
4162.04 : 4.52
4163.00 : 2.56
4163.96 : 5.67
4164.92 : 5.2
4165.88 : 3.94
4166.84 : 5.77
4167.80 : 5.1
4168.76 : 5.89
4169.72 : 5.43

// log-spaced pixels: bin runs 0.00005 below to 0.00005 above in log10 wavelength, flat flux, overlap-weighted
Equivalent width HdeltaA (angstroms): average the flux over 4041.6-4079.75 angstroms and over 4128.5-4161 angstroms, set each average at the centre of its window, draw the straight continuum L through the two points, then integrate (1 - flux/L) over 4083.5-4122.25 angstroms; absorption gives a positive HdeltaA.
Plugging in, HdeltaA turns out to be 7.5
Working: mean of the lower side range 4.72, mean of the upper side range 4.94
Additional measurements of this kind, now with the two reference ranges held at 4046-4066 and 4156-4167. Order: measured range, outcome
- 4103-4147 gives 3.6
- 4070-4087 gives 1.2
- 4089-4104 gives 3.7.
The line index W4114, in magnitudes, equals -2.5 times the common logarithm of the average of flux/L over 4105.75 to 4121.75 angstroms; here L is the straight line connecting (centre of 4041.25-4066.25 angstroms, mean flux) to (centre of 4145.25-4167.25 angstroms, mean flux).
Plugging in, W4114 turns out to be 0.21 mag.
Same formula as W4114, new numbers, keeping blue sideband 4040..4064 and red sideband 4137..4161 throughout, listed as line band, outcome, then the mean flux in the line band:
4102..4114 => 0.34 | 3.56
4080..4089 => 0.02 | 4.77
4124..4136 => -0.01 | 4.92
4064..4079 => 0.06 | 4.58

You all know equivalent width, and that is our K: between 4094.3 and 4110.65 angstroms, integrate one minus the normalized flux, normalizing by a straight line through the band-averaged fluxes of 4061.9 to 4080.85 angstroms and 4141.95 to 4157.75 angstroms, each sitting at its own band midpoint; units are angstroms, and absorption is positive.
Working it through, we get 4.4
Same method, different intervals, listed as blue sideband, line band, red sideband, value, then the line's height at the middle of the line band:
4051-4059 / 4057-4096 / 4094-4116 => -2.55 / 4.32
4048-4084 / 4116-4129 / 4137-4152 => 0.98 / 4.8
